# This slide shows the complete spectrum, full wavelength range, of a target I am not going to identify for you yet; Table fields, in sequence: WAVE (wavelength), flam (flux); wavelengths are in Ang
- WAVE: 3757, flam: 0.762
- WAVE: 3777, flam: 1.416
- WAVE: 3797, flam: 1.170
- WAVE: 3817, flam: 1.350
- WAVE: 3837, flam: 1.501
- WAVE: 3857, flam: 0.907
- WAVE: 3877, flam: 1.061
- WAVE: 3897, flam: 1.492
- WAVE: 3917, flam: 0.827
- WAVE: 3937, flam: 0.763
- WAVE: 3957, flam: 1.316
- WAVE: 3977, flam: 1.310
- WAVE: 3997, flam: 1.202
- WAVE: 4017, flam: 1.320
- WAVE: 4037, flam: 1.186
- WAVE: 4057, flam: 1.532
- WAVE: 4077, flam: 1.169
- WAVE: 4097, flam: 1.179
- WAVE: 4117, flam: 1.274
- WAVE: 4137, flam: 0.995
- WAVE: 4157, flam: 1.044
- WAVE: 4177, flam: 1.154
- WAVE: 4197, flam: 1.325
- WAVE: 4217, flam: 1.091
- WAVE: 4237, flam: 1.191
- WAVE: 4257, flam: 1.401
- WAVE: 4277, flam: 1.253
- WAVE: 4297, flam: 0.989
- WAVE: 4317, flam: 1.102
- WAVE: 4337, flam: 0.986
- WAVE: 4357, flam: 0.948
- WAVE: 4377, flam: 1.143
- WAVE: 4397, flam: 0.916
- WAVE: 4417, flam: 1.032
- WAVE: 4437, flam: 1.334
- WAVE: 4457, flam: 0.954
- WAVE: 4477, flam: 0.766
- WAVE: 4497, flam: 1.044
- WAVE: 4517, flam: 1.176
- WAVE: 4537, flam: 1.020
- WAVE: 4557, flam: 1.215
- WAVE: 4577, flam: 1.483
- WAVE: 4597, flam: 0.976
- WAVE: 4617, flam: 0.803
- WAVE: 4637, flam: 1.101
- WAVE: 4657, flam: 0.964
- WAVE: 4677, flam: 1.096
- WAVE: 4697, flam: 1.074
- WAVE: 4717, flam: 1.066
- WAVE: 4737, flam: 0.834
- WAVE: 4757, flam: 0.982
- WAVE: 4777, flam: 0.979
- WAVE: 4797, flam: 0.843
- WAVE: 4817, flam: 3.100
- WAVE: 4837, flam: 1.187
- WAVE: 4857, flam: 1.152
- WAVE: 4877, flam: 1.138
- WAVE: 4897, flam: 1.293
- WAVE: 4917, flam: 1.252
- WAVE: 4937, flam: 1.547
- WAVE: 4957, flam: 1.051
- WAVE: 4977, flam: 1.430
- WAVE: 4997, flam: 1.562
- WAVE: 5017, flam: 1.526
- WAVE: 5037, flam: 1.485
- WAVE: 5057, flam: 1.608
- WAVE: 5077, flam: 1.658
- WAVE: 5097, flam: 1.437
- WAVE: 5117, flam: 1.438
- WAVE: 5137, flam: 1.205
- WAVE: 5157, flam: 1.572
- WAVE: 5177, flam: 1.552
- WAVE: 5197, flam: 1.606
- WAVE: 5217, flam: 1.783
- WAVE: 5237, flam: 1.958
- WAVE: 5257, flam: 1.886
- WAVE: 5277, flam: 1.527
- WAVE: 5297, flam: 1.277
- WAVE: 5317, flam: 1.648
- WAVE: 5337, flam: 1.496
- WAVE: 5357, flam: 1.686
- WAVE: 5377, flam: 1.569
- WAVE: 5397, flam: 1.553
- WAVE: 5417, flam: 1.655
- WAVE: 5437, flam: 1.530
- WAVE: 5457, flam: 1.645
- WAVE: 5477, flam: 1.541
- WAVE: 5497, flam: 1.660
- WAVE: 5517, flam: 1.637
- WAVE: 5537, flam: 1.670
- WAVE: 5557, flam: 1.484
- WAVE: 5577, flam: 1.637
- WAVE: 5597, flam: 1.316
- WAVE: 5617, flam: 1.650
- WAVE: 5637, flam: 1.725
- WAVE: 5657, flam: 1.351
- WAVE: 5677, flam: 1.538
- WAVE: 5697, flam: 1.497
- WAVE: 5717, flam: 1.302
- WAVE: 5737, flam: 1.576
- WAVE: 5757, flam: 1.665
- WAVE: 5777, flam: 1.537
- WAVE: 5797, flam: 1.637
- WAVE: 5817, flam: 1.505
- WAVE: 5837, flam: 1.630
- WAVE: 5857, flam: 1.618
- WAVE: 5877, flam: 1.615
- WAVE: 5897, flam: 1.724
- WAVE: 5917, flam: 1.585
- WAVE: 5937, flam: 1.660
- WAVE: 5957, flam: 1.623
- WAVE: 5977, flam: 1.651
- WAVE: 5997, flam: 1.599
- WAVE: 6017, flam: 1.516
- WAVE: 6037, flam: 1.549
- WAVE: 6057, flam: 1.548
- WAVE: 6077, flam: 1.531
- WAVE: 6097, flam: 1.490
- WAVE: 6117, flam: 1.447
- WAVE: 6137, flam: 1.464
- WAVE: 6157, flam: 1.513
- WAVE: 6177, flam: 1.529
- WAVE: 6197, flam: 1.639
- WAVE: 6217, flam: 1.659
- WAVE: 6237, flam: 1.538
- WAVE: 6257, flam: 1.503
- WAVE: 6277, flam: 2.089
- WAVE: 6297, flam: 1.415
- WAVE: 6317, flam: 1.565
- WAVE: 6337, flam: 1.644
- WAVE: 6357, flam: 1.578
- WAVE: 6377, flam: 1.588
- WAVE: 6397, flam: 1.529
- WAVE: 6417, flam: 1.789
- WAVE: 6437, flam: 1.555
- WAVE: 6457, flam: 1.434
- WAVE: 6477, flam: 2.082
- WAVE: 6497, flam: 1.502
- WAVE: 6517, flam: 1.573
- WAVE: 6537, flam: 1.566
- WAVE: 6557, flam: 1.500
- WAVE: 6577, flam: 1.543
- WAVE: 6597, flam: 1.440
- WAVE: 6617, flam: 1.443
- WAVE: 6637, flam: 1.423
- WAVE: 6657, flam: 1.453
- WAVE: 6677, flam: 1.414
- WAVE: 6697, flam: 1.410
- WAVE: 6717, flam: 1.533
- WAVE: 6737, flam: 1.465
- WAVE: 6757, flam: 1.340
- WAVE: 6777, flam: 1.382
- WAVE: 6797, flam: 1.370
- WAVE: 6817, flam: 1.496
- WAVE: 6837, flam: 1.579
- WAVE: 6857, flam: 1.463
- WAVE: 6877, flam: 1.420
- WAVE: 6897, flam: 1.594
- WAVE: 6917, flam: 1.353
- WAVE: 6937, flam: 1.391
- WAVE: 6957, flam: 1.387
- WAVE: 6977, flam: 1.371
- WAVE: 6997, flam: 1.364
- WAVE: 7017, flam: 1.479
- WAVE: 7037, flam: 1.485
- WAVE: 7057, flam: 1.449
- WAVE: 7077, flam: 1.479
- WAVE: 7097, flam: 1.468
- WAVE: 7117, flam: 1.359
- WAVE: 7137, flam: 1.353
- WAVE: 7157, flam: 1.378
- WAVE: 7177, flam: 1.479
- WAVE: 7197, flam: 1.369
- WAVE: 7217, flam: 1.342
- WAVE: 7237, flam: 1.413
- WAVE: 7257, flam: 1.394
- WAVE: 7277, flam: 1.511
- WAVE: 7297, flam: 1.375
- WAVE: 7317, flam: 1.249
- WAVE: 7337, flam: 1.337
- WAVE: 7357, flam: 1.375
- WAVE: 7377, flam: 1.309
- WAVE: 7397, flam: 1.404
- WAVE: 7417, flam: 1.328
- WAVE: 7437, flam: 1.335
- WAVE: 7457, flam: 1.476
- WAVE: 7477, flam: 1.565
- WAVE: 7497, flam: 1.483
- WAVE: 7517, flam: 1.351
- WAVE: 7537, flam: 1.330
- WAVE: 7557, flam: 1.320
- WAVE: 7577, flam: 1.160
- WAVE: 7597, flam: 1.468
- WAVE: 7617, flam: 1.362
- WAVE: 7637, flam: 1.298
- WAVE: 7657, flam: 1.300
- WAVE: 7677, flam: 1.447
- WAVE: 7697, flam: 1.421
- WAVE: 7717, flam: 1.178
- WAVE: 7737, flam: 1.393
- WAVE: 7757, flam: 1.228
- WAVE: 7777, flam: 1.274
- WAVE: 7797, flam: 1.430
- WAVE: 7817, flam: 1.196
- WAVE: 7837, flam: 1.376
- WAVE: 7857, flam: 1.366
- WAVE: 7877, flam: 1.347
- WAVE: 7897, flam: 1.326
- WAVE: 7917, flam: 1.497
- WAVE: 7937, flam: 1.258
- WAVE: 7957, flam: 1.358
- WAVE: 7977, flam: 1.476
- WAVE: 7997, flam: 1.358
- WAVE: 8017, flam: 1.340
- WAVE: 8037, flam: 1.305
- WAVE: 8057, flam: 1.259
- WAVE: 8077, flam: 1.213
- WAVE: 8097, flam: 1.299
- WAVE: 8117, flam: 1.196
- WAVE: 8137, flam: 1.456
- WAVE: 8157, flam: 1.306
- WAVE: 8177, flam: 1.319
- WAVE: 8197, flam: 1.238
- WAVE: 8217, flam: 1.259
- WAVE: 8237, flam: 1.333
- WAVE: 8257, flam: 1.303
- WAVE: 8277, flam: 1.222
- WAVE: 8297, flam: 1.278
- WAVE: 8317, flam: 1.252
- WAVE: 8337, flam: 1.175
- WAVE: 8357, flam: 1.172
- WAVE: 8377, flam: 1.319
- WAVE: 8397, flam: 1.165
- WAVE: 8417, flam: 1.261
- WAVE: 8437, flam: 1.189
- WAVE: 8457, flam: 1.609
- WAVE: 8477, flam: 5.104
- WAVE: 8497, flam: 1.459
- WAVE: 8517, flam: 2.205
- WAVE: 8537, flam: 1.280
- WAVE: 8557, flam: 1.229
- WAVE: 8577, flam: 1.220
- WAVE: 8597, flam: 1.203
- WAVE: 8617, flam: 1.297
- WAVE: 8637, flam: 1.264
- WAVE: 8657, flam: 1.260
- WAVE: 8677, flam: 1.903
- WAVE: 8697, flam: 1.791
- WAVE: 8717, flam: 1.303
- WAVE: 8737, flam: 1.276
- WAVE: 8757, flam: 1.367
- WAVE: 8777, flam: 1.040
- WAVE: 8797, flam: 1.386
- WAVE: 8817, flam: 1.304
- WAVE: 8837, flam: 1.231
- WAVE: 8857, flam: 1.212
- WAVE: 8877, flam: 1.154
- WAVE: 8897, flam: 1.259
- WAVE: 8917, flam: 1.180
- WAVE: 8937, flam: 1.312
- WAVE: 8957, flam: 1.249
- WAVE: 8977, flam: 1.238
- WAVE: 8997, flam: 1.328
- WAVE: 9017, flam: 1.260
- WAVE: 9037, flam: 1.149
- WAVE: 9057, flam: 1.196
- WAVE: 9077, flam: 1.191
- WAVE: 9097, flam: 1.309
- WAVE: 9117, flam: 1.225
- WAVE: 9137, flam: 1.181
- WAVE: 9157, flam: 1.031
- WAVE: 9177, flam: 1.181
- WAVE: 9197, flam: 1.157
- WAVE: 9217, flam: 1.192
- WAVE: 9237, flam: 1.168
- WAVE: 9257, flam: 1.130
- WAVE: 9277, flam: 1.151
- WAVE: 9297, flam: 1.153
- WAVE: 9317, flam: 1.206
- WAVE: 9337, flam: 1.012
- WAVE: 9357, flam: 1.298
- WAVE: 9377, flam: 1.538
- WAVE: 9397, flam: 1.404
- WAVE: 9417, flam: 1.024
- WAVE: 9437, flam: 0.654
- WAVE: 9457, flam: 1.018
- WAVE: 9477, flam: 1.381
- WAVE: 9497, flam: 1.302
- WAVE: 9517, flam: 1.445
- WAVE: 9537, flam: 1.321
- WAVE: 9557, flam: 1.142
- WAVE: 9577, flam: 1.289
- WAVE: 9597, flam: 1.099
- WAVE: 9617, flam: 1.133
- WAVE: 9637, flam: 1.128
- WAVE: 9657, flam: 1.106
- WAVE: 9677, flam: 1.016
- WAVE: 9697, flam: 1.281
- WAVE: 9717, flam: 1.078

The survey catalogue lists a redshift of 0.29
